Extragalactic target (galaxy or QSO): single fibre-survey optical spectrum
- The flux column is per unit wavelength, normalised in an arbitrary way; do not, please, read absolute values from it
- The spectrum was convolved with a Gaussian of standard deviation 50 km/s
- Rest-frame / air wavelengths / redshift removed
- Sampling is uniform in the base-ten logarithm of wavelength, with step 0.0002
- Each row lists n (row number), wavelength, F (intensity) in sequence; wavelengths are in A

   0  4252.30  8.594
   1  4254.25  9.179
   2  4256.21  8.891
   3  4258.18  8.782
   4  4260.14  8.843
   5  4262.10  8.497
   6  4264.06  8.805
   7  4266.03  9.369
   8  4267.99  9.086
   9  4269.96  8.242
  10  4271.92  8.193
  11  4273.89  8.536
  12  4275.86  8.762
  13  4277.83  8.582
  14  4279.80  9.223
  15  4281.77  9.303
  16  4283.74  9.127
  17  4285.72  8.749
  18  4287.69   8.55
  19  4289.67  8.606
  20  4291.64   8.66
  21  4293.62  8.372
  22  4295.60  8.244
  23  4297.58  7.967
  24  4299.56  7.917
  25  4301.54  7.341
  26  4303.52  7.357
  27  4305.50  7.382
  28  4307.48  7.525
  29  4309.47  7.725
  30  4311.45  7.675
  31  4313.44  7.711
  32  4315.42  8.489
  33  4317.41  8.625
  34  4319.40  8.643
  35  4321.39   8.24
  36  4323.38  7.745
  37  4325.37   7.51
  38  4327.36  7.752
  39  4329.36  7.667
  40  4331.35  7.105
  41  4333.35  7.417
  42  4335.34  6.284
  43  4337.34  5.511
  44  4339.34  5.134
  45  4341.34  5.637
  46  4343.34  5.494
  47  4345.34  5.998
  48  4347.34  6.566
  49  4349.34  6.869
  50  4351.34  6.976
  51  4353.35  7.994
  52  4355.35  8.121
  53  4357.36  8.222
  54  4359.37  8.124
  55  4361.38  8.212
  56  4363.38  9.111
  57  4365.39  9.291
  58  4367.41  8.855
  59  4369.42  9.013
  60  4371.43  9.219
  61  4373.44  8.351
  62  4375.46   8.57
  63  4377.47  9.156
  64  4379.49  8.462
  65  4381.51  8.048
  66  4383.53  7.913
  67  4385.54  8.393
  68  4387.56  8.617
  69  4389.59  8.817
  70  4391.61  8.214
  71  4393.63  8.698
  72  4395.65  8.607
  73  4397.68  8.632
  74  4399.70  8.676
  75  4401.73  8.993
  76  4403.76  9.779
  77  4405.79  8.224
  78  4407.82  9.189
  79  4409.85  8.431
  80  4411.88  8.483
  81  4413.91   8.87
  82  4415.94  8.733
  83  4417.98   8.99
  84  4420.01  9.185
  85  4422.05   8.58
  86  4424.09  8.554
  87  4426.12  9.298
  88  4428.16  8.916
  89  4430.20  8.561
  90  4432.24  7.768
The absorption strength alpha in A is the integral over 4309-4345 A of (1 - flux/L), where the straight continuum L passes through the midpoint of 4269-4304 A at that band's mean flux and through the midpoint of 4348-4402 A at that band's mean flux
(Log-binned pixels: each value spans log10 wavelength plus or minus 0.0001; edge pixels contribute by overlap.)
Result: 5.2 A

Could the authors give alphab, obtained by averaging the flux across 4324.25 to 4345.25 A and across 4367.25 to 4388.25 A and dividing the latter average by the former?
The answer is 1.3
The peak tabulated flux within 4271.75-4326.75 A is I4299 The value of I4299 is 9.303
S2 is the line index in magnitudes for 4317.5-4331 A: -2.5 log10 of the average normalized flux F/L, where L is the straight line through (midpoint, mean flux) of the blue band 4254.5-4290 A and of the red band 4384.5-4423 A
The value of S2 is 0.11 mag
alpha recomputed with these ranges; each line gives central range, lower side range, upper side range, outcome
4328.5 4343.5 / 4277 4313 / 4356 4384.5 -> 3.8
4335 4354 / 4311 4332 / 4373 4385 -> 4.5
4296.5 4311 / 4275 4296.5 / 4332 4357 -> 0.8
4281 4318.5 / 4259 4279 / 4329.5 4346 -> -3.0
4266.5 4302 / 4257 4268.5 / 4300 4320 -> -0.6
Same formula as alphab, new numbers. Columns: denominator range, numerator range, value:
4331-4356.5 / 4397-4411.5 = 1.35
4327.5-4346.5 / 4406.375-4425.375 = 1.39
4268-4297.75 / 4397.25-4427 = 1.02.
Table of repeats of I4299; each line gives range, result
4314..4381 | 9.291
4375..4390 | 9.156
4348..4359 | 8.222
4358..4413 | 9.779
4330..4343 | 7.417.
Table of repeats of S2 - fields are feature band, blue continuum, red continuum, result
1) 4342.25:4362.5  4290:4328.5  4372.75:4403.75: 0.145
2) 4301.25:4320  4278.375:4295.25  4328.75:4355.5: -0.005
